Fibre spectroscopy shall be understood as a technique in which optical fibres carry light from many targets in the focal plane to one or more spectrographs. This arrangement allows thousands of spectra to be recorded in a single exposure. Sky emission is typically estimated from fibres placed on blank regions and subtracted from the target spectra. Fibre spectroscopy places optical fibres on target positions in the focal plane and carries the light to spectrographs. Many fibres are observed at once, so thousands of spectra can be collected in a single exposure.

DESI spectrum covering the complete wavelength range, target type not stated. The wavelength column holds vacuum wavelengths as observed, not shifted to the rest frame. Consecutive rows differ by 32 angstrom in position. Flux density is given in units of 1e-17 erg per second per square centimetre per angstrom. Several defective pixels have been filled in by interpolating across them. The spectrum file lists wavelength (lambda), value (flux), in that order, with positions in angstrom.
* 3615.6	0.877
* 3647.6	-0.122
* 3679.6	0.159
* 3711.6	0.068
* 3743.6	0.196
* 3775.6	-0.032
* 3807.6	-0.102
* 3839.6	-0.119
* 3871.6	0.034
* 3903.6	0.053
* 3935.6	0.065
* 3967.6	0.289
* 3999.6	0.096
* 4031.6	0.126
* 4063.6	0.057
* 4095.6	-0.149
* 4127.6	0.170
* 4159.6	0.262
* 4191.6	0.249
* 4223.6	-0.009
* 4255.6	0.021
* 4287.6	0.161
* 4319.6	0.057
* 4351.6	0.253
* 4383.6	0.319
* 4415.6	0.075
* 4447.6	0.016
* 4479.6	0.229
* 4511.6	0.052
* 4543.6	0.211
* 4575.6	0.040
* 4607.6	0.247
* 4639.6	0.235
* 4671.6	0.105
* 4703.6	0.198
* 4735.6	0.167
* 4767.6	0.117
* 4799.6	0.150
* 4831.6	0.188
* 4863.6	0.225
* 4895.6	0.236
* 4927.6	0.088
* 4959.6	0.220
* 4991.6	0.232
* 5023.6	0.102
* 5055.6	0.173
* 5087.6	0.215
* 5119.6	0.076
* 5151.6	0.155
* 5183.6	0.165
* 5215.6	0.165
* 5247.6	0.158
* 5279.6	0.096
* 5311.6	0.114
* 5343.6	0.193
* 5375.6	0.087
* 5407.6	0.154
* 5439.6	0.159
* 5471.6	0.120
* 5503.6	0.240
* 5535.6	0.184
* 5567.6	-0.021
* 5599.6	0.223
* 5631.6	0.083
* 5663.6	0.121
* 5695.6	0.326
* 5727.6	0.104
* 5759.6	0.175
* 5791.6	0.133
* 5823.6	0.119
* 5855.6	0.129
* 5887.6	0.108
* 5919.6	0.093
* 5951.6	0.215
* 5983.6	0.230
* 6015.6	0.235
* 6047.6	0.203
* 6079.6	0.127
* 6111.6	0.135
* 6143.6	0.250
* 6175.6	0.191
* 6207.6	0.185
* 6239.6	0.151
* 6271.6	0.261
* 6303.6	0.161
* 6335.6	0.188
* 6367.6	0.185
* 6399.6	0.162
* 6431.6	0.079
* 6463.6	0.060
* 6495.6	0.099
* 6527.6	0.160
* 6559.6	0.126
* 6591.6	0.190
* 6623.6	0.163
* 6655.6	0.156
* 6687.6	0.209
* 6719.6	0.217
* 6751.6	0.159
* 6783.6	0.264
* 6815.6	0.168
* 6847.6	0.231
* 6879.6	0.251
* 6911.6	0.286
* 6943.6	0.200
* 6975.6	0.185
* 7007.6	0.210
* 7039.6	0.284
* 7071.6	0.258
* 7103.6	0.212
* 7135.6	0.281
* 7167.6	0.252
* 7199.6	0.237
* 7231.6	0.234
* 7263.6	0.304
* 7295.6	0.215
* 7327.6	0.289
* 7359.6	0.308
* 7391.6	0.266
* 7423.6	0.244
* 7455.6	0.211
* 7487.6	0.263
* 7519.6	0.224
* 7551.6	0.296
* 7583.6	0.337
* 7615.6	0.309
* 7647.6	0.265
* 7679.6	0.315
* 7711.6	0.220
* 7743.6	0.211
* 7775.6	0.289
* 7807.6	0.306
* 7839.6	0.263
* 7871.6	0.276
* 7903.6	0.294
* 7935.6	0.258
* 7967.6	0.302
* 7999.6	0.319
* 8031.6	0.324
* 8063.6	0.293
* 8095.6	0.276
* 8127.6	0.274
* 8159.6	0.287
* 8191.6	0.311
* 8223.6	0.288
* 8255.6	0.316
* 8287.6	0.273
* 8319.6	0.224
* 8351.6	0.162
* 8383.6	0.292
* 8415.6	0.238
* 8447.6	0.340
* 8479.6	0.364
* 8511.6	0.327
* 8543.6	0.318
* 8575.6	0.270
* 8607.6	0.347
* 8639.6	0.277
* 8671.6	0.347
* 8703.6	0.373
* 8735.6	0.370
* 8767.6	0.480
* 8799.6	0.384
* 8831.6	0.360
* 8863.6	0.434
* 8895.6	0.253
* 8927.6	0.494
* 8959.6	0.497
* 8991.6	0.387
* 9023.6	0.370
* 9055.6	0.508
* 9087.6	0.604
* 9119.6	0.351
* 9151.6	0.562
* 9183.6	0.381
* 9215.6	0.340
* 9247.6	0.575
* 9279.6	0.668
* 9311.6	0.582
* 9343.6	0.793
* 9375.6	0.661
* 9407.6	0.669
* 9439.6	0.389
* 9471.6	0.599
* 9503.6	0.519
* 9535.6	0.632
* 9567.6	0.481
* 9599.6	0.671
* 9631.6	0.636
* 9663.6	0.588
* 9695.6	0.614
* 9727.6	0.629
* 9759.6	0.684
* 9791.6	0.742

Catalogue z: 1.32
